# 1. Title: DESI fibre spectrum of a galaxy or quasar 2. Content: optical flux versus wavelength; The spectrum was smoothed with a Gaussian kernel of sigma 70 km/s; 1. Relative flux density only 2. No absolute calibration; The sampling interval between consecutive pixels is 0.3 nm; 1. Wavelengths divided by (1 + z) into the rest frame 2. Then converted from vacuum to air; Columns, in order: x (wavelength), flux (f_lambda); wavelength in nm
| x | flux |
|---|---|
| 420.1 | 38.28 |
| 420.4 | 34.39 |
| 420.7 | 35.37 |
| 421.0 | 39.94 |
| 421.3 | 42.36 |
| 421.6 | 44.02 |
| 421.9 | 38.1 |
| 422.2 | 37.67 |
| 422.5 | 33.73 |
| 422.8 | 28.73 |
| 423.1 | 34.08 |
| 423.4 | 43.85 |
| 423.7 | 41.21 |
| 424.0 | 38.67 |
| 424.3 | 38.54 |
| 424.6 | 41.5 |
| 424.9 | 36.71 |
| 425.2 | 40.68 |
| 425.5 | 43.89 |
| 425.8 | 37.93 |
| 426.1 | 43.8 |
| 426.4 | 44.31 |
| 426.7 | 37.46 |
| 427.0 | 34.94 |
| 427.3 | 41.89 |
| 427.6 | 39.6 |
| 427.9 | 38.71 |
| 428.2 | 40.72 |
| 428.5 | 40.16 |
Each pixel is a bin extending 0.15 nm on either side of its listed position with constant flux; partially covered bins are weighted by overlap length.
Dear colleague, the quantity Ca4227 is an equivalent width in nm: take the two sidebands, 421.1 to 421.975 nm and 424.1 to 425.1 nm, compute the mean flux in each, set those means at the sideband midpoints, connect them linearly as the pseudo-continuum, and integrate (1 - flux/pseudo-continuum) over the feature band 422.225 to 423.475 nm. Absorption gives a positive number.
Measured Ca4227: 0.18 nm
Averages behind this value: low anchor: 41.7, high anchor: 39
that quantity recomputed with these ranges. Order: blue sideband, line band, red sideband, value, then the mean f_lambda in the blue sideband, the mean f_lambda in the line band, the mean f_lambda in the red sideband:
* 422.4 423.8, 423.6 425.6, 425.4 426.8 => -0.06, 36.2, 40.1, 41.5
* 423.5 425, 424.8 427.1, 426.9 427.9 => -0.05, 39.6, 40.1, 39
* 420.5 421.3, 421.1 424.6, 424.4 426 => 0.07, 38.3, 38.4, 40.2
